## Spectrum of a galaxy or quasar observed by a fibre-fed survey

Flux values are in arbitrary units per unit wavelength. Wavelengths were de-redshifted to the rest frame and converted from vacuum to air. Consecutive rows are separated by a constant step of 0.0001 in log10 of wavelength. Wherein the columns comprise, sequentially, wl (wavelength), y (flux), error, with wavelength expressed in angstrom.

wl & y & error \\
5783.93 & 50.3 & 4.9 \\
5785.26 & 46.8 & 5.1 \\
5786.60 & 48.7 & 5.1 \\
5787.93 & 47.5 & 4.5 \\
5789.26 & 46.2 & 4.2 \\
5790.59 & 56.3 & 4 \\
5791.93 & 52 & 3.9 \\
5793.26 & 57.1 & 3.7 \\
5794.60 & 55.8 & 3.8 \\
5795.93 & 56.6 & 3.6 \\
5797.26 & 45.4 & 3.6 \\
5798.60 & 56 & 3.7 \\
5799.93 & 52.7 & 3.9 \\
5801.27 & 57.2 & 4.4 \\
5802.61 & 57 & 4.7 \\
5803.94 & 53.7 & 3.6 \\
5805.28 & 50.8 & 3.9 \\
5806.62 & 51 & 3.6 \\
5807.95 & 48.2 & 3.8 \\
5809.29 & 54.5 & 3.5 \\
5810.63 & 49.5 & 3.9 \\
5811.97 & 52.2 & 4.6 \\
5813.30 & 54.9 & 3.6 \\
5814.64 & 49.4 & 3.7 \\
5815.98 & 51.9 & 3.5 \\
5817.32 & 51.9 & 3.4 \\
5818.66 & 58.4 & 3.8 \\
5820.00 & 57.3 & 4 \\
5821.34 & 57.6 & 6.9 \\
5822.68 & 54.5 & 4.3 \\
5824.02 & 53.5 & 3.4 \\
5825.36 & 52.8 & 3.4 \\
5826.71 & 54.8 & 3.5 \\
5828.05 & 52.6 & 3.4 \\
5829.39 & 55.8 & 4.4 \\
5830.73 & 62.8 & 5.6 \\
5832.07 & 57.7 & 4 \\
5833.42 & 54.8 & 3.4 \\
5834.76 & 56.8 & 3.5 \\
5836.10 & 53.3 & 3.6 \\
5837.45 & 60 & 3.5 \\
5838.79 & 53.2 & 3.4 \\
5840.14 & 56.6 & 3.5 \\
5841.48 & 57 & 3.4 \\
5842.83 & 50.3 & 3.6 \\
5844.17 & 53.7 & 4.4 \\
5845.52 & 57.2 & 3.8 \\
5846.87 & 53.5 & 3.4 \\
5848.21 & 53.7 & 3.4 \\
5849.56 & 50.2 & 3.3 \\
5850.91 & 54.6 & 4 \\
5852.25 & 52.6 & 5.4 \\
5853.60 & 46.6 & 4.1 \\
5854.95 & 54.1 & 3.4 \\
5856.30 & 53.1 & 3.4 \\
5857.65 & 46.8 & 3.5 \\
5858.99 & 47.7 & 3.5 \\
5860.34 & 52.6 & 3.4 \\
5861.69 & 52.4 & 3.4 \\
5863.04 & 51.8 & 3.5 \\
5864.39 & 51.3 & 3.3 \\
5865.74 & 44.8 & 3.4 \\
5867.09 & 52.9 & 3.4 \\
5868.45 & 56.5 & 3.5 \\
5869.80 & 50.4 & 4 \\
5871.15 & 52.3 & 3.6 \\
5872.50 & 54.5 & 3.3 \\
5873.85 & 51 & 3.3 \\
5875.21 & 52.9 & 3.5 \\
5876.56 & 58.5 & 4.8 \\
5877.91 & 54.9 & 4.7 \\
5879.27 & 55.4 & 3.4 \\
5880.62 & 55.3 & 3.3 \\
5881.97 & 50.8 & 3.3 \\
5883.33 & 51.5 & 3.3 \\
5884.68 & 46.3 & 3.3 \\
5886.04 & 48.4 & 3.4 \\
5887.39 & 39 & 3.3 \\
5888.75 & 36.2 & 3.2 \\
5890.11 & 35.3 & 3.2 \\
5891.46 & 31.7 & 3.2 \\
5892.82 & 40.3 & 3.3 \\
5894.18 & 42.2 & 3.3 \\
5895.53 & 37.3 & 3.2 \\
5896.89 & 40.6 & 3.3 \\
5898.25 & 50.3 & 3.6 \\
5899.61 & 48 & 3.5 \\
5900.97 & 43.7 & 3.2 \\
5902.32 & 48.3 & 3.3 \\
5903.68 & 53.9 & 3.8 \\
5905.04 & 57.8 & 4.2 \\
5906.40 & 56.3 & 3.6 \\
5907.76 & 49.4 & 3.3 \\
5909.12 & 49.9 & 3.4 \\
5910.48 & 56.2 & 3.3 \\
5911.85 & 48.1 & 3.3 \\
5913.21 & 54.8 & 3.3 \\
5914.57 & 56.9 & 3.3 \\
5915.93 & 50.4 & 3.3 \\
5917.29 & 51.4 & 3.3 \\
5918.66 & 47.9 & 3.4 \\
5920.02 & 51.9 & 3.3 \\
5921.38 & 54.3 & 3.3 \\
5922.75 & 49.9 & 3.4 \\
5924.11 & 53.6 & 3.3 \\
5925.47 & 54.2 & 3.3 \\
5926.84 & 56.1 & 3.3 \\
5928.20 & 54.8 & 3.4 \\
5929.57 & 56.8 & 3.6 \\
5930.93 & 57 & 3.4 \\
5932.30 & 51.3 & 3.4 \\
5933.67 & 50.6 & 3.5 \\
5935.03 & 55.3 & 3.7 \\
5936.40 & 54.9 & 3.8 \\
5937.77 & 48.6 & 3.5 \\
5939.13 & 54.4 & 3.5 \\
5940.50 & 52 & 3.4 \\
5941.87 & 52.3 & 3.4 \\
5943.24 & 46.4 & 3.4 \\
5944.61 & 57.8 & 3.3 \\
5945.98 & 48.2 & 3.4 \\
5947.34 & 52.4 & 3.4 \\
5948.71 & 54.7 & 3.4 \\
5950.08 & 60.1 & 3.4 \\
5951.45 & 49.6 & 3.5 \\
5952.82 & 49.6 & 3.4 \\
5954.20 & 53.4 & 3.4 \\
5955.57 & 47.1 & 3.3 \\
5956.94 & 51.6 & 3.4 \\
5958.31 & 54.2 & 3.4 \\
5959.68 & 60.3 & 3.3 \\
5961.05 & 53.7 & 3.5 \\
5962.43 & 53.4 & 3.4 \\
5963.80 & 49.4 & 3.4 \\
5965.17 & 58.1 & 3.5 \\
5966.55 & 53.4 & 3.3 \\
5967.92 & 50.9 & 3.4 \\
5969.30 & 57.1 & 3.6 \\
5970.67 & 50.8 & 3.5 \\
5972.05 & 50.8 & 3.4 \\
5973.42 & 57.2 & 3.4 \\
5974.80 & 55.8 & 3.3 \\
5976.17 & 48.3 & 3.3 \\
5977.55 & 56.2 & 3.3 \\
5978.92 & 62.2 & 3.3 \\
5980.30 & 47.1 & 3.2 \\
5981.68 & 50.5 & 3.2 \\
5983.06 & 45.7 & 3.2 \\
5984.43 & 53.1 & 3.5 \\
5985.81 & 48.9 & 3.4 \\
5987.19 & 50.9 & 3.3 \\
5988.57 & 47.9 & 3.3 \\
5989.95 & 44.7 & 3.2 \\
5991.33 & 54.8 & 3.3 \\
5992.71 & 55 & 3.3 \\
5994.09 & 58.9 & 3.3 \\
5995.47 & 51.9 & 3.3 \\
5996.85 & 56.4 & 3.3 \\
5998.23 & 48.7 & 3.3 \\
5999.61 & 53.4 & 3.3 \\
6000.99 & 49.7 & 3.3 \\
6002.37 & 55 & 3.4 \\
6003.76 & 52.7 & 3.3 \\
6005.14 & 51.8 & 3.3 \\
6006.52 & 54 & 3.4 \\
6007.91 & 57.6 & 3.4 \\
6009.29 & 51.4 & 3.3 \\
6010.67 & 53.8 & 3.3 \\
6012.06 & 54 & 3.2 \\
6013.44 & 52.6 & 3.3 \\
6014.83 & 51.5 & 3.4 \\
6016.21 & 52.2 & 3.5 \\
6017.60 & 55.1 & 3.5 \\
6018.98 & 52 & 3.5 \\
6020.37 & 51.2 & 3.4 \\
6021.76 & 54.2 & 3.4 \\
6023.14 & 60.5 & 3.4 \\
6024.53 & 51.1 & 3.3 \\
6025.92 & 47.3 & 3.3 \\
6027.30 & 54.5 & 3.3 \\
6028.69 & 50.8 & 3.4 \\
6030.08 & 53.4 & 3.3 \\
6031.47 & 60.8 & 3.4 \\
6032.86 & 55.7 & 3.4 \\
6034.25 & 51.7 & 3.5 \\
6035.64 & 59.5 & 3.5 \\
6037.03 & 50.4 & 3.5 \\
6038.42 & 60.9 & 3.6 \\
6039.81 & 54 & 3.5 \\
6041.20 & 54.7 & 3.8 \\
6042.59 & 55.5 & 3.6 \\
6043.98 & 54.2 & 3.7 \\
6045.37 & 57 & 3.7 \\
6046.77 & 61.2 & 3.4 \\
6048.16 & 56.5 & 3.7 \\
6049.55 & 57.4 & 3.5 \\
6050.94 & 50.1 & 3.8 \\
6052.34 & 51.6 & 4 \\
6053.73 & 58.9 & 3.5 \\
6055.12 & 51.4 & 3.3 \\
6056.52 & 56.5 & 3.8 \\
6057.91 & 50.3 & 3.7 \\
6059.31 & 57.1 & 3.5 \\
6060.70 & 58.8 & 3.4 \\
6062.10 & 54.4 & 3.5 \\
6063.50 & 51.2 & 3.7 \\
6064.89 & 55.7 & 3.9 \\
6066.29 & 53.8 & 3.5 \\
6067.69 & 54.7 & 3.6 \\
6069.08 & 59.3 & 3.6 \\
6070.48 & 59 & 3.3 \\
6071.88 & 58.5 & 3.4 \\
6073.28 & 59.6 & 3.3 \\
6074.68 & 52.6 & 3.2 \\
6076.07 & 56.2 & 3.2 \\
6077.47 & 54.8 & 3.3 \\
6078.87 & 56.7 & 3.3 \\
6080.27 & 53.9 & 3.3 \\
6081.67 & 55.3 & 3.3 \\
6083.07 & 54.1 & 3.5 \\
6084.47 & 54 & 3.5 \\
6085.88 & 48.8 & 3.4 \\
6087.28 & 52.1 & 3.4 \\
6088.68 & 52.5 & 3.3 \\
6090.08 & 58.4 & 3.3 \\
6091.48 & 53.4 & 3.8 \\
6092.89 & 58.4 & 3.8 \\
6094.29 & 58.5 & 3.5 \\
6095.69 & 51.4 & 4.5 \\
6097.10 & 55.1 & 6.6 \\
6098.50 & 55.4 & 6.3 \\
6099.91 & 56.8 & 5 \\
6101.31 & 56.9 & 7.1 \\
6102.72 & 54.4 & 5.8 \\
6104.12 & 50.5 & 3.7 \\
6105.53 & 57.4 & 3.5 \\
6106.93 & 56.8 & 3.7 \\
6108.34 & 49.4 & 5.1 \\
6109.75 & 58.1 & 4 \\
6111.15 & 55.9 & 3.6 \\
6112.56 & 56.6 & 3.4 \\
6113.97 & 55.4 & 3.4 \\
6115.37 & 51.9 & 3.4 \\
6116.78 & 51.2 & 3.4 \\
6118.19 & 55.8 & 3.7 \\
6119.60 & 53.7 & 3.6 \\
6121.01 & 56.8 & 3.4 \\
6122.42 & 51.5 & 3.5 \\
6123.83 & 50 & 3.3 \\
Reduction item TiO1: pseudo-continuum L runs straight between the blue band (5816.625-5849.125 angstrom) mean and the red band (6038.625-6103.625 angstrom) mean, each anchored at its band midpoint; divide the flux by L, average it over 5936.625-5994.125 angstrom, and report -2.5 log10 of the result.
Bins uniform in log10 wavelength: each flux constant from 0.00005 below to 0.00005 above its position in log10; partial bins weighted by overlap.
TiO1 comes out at 0.06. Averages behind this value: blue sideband 55.4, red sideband 55.3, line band 52.5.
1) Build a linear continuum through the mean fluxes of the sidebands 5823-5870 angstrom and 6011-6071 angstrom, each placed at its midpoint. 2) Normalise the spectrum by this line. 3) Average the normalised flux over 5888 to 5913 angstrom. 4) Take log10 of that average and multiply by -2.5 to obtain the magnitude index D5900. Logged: 0.17 mag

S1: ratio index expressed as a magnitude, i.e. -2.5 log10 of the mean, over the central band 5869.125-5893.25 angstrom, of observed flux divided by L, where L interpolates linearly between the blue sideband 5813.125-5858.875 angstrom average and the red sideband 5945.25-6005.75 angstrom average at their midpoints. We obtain 0.12 mag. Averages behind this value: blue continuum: 54.1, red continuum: 52.6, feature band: 48.1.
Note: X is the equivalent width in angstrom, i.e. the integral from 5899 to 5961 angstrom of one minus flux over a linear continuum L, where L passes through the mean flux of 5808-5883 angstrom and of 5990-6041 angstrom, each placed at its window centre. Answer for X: 1.2 angstrom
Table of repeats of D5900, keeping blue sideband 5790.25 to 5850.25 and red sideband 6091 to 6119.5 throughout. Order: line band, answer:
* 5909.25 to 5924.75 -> 0.05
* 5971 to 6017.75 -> 0.04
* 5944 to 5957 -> 0.04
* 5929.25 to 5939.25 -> 0.02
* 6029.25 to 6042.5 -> -0.02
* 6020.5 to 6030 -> 0.04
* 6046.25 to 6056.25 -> -0.01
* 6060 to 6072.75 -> -0.03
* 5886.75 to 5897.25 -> 0.40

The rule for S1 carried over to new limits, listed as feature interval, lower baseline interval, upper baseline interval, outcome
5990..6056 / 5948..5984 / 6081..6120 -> -0.01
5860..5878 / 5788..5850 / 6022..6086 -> 0.04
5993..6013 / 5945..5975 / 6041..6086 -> 0.01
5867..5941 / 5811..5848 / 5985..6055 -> 0.08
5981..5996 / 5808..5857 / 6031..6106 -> 0.08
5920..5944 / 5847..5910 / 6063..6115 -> -0.05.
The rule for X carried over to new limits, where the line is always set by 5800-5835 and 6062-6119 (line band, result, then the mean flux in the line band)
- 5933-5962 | 1.0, 52.7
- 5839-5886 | 1.7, 52.4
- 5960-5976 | 0.3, 53.7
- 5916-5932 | 0.4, 53.3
